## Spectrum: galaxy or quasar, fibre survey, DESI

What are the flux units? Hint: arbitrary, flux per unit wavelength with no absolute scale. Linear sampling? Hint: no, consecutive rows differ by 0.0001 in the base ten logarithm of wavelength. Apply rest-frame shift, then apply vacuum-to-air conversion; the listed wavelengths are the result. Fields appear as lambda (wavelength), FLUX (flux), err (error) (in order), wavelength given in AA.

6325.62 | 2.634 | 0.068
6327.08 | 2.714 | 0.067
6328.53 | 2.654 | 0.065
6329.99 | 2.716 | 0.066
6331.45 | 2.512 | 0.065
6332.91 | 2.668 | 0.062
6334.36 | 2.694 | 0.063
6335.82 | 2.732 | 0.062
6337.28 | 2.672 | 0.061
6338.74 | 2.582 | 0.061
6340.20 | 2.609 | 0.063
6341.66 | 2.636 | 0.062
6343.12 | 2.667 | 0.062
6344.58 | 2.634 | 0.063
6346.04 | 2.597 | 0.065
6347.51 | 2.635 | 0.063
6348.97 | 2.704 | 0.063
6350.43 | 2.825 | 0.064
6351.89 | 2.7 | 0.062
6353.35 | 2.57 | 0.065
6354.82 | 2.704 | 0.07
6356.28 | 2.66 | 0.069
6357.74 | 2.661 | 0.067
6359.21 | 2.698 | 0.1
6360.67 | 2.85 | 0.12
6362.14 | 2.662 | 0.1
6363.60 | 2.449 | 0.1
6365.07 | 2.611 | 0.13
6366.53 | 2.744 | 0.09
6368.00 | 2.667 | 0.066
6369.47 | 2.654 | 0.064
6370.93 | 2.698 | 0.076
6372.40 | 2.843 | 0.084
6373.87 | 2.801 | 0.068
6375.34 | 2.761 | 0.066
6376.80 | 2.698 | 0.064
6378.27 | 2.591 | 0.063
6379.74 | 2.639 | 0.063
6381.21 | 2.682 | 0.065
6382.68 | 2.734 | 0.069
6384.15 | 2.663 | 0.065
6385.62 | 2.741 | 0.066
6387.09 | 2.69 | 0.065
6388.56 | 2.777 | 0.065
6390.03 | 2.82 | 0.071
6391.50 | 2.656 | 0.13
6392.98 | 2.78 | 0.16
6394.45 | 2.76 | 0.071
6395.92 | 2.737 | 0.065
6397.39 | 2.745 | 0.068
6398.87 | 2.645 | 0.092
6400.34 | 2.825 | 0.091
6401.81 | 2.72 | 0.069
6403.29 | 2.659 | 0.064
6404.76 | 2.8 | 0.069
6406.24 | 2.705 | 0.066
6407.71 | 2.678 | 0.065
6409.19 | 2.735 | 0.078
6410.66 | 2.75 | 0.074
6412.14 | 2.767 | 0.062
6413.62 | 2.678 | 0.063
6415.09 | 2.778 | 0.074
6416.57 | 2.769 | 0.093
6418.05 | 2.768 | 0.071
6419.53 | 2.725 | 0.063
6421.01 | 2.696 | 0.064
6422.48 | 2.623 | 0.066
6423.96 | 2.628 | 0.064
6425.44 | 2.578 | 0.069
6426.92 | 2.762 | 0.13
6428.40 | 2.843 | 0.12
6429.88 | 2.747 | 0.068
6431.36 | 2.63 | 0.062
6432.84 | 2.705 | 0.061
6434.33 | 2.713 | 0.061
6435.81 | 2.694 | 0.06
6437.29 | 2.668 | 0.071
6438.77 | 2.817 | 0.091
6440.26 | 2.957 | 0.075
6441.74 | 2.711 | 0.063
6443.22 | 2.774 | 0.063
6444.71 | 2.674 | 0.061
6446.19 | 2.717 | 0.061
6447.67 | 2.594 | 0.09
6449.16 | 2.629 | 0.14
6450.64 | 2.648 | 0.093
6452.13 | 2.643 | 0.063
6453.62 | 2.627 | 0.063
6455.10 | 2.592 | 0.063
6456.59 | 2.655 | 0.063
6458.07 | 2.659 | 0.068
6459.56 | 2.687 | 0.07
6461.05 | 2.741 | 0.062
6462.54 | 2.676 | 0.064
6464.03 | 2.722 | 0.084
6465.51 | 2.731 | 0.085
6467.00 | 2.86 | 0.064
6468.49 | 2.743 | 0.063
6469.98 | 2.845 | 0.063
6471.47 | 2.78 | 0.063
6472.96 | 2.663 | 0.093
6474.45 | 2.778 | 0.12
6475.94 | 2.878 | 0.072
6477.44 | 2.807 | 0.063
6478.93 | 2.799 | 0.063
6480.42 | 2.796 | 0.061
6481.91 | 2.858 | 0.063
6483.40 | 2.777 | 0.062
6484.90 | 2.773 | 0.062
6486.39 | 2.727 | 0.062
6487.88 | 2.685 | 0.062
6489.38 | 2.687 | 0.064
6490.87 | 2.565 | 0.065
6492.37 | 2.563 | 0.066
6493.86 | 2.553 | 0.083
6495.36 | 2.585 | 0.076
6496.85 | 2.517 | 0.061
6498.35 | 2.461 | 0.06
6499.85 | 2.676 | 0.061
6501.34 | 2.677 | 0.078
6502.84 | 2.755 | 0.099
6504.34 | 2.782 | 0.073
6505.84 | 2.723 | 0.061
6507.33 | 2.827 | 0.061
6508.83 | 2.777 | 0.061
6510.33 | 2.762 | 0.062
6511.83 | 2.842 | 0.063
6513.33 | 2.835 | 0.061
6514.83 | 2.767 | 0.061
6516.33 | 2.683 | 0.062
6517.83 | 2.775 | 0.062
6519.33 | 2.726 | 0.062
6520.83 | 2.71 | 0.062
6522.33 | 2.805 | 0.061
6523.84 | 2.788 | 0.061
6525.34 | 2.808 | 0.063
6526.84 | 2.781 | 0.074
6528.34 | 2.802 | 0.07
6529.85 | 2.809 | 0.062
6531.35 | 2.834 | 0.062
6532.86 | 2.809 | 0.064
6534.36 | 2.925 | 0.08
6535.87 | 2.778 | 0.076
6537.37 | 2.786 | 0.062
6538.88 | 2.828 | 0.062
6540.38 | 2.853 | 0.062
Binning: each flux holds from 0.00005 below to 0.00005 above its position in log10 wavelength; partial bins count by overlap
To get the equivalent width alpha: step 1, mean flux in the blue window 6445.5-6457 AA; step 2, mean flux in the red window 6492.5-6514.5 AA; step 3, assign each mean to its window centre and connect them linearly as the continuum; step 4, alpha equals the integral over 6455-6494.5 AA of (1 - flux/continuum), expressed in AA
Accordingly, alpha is -1.0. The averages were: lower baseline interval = 2.64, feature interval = 2.73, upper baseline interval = 2.7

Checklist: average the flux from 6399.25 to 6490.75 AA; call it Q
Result 2.73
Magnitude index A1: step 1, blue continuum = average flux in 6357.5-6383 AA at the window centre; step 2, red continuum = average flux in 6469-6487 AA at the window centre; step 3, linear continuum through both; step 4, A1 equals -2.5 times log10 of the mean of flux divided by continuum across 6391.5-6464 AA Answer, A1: 0.01 mag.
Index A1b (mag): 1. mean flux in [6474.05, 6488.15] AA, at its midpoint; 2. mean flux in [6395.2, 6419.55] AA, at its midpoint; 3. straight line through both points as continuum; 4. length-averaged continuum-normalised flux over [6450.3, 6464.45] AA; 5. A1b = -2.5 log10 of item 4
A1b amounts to 0.044 mag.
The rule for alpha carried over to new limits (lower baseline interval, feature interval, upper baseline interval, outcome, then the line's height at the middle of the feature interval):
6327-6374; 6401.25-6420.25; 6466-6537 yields -0.2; 2.7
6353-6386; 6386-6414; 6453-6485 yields -0.3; 2.71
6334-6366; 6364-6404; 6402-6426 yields -0.4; 2.69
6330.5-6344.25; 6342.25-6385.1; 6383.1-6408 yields 0.0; 2.68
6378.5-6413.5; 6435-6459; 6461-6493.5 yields 0.4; 2.74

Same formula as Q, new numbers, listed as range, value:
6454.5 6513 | 2.72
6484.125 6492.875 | 2.67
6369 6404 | 2.72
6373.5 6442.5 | 2.72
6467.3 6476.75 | 2.78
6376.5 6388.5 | 2.68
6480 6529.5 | 2.72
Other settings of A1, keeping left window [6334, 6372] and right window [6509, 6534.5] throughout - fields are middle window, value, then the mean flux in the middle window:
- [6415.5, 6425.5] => 0.01 mag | 2.69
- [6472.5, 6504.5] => 0.03 mag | 2.7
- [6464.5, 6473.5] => -0.01 mag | 2.77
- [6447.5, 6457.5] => 0.04 mag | 2.63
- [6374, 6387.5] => 0.00 mag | 2.69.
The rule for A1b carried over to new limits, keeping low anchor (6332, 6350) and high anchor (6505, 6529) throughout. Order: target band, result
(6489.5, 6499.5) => 0.08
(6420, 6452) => 0.01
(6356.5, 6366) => 0.00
